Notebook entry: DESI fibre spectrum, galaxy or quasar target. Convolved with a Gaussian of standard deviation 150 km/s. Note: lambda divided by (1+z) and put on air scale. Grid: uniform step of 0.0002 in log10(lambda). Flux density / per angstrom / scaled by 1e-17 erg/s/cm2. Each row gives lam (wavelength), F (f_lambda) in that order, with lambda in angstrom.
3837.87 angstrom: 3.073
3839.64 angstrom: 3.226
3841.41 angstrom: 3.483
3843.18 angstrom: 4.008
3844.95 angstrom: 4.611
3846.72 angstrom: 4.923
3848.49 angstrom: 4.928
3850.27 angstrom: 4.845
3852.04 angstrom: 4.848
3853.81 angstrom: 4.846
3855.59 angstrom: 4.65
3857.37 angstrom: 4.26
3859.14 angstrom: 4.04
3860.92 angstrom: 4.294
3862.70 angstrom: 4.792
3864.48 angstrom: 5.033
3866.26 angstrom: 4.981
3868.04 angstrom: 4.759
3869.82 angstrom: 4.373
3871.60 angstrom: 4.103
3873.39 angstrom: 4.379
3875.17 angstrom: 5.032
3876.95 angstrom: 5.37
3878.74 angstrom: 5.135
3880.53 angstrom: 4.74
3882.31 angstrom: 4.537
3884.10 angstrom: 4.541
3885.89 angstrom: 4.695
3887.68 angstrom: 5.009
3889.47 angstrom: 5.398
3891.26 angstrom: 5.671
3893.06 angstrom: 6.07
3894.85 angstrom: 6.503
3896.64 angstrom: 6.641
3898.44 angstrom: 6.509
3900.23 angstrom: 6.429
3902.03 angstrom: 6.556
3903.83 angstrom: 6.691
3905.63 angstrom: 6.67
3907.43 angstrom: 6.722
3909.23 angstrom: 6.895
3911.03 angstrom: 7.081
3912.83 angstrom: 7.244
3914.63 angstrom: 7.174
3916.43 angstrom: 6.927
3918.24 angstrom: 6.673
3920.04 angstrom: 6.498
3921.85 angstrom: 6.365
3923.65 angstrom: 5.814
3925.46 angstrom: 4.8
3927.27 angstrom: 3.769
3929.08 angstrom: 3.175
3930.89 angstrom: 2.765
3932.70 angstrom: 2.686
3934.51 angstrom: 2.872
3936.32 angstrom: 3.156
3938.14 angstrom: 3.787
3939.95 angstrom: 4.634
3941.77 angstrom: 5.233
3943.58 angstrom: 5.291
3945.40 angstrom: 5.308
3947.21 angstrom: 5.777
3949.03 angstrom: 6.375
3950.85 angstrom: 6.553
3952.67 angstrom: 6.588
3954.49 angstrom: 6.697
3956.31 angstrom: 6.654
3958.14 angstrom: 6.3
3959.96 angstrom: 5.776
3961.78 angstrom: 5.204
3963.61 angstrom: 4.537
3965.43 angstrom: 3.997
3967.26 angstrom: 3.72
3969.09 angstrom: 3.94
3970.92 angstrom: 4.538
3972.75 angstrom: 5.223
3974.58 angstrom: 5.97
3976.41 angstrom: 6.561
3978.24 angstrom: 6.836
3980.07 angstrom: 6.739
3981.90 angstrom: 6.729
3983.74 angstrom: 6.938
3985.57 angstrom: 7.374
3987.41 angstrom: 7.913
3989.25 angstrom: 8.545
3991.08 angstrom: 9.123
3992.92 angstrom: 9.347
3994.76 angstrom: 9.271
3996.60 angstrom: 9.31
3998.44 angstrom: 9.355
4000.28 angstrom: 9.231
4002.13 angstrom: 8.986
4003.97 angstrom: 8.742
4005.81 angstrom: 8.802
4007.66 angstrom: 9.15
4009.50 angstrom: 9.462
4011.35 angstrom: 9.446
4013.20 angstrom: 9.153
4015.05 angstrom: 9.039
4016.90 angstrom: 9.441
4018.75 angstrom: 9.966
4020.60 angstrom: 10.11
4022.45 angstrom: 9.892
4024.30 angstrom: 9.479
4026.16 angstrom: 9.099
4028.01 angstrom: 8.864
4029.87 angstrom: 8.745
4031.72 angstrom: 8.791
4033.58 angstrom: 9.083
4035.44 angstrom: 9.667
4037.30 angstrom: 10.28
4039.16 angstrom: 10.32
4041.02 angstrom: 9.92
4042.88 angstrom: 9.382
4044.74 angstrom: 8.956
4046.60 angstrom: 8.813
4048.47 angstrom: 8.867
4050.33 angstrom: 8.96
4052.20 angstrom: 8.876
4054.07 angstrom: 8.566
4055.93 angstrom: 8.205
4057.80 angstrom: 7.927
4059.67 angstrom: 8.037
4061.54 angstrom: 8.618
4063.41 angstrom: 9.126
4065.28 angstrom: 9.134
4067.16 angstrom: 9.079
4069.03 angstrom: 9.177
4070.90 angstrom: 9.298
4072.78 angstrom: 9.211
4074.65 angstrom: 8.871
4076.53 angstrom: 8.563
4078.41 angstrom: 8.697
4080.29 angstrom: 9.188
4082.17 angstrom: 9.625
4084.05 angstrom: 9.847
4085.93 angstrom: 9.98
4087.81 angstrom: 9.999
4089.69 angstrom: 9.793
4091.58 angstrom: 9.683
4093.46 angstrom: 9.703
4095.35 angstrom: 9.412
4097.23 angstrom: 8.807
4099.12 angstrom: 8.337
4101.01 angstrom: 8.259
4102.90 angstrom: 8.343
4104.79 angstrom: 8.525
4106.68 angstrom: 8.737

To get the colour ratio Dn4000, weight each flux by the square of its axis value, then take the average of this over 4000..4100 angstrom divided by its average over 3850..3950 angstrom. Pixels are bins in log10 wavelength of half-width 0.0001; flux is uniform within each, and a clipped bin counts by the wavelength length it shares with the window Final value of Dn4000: 1.89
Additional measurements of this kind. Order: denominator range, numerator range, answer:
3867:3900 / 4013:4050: 1.94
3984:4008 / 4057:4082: 1.05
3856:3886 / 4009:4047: 2.20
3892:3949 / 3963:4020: 1.43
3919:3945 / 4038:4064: 2.16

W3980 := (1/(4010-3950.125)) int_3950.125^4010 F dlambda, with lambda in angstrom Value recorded 7.09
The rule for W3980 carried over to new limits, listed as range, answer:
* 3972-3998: 7.61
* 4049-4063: 8.49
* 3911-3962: 5.39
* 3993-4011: 9.16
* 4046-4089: 8.99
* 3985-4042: 9.24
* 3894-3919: 6.77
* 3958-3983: 5.42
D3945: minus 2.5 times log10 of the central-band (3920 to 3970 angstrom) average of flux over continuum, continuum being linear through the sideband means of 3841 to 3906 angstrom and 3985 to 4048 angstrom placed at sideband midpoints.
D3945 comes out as 0.41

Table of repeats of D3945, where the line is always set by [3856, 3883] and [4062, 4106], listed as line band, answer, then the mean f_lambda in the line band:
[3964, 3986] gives 0.22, 5.65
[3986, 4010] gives -0.22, 8.98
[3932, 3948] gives 0.39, 4.32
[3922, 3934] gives 0.42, 3.96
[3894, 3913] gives -0.24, 6.7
